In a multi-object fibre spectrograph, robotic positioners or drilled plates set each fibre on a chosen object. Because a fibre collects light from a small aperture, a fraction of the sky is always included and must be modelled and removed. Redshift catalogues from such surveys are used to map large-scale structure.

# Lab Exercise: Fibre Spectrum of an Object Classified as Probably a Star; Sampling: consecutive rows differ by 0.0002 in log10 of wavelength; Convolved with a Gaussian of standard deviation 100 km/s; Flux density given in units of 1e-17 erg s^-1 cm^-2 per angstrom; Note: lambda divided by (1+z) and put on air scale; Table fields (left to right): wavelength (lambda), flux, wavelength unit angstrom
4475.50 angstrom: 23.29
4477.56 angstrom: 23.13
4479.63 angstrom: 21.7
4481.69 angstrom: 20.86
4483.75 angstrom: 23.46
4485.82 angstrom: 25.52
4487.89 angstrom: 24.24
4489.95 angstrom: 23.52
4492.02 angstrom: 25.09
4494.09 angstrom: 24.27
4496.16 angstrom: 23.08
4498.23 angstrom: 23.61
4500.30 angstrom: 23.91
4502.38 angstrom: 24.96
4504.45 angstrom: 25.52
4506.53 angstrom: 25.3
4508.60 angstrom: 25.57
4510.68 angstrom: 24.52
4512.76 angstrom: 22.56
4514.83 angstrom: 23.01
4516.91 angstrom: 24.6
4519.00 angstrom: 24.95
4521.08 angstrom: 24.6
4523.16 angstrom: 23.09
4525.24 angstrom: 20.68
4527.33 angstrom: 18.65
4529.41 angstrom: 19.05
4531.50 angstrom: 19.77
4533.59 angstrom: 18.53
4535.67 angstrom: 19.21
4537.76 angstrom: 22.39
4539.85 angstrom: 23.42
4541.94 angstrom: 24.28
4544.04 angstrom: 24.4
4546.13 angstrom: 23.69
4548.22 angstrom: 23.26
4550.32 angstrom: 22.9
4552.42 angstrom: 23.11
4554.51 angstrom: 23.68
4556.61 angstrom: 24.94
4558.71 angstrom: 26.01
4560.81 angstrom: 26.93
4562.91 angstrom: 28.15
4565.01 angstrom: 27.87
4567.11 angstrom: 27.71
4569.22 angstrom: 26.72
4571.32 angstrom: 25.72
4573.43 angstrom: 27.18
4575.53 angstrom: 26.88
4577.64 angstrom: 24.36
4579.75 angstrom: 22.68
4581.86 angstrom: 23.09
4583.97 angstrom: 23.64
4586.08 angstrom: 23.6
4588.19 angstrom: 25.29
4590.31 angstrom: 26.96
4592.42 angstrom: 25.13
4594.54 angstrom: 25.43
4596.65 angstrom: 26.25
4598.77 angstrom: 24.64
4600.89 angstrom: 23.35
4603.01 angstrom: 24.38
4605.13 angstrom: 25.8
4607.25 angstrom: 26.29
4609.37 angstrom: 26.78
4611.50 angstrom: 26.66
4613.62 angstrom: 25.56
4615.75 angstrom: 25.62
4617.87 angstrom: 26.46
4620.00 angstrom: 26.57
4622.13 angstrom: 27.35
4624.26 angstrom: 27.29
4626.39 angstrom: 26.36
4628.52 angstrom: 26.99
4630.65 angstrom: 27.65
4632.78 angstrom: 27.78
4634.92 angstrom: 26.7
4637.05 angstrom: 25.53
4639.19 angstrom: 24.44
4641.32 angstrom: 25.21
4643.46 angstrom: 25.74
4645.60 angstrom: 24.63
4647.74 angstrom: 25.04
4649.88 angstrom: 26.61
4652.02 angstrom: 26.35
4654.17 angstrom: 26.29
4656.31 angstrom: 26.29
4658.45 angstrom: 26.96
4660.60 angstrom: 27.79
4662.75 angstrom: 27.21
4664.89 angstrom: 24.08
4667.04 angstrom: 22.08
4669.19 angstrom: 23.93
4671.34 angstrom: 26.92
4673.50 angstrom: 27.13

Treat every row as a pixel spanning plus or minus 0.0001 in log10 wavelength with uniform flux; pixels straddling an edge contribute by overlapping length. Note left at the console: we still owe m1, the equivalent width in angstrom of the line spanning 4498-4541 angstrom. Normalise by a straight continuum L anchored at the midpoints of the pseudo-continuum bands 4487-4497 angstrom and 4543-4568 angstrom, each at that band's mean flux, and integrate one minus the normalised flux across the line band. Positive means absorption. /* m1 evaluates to 3.2 angstrom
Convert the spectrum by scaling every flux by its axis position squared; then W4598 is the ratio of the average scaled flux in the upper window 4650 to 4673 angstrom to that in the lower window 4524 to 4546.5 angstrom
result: 1.29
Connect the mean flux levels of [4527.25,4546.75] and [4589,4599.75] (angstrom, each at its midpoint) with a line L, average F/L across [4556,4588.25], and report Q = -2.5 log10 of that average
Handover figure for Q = -0.08 mag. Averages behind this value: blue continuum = 21.4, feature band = 25.7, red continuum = 25.7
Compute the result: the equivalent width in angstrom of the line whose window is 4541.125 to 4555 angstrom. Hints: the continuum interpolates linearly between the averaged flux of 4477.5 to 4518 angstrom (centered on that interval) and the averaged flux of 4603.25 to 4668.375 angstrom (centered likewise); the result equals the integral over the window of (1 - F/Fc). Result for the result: 0.6 angstrom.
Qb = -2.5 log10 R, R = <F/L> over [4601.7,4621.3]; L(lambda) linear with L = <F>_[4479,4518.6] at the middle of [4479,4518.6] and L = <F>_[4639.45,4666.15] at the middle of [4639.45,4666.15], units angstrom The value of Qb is -0.02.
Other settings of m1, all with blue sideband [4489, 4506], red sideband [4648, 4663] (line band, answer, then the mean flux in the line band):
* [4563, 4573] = -0.7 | 27.1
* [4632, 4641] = 0.1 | 26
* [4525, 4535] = 2.2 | 19.2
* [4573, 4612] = 0.9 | 25.1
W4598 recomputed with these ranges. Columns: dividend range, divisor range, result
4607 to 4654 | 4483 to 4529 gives 1.17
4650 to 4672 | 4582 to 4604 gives 1.07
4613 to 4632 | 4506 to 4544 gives 1.24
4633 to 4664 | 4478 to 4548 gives 1.20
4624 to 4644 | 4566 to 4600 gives 1.06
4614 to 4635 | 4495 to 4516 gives 1.17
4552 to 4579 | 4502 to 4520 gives 1.09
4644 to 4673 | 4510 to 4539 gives 1.25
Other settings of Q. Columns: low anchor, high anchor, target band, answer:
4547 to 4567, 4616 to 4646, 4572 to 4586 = 0.04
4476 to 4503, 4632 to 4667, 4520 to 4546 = 0.13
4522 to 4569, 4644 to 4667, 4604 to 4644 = -0.05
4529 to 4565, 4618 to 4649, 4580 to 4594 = 0.01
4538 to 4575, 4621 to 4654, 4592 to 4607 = 0.03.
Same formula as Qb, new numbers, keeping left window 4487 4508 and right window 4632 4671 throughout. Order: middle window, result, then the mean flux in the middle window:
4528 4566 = 0.065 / 23.4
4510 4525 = 0.037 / 23.7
